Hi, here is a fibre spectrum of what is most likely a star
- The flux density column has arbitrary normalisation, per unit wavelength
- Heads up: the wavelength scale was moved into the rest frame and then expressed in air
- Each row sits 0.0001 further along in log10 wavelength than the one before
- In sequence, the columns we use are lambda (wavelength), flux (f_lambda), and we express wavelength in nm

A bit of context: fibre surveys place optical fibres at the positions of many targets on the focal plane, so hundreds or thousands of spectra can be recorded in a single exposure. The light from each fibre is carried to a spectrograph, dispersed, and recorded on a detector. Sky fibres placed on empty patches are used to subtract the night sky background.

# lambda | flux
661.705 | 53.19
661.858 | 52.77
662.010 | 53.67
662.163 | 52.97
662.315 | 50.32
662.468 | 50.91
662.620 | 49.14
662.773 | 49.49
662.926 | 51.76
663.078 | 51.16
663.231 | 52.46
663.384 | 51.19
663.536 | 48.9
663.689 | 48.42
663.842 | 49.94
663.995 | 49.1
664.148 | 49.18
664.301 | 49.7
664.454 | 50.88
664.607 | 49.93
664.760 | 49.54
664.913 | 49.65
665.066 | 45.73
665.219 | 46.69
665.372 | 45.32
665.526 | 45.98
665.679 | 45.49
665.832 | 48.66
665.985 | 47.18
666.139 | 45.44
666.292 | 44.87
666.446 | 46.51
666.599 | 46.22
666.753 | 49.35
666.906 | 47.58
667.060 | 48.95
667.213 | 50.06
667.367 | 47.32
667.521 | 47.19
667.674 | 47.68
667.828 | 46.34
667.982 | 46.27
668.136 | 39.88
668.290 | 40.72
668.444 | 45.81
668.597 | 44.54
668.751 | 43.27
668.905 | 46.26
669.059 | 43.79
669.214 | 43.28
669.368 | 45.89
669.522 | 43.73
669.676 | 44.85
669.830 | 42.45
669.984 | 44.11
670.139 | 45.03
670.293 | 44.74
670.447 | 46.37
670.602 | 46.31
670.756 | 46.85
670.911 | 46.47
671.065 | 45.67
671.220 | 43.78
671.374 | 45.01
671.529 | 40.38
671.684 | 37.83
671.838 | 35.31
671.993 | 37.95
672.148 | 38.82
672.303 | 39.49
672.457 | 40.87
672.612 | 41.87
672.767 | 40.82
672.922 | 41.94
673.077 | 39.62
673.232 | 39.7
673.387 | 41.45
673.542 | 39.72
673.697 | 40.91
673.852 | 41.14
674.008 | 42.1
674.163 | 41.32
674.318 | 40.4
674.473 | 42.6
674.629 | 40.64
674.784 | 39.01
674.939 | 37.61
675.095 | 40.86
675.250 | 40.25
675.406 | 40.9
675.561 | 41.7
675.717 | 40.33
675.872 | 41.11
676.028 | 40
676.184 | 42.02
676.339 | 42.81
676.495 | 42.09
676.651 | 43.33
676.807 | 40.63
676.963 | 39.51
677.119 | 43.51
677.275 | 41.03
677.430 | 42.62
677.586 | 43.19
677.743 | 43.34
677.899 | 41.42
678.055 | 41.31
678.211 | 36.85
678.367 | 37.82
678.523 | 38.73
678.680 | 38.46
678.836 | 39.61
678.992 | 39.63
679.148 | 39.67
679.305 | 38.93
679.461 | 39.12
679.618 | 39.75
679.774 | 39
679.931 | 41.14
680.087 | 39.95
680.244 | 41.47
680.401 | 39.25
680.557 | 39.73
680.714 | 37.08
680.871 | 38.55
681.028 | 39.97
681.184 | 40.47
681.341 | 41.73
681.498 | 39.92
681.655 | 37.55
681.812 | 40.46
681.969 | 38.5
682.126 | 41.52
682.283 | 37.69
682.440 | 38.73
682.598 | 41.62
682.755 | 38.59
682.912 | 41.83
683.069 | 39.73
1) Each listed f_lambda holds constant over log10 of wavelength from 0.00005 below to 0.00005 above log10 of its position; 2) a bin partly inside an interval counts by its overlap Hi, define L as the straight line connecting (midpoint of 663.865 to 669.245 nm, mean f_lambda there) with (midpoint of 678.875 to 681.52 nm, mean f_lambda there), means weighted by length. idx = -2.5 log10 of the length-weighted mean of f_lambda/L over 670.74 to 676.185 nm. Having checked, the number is 0.06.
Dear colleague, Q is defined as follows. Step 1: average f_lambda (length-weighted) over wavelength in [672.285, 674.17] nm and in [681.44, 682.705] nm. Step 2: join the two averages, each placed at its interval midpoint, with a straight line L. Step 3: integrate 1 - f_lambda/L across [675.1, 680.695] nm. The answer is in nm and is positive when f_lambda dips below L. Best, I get -0.06 nm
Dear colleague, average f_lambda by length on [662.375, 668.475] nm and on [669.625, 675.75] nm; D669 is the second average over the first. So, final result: 0.9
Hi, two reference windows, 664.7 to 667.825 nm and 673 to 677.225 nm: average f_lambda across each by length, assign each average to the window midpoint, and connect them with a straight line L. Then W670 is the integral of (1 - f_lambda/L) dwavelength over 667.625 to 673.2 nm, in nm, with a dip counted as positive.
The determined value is 0.15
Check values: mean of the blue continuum 47.2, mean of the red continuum 40.9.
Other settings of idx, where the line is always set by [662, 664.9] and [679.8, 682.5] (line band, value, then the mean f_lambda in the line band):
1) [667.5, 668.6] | 0.07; 44.7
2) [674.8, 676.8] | 0.05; 41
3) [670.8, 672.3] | 0.11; 41.3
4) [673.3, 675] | 0.08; 40.7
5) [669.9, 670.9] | 0.01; 45.6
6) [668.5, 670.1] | 0.06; 44.3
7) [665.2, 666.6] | 0.06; 46.2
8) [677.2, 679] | 0.03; 40.4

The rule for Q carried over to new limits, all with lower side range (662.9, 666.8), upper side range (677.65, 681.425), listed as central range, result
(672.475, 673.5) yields 0.064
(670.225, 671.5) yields -0.018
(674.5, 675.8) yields 0.063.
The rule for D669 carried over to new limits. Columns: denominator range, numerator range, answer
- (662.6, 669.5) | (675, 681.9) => 0.85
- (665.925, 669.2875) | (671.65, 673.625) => 0.87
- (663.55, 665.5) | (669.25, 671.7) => 0.92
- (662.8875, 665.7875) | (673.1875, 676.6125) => 0.83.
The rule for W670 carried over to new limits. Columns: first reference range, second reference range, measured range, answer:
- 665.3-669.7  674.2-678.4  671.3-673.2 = 0.14 nm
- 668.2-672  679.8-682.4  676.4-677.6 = -0.02 nm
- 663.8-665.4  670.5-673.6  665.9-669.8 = -0.01 nm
